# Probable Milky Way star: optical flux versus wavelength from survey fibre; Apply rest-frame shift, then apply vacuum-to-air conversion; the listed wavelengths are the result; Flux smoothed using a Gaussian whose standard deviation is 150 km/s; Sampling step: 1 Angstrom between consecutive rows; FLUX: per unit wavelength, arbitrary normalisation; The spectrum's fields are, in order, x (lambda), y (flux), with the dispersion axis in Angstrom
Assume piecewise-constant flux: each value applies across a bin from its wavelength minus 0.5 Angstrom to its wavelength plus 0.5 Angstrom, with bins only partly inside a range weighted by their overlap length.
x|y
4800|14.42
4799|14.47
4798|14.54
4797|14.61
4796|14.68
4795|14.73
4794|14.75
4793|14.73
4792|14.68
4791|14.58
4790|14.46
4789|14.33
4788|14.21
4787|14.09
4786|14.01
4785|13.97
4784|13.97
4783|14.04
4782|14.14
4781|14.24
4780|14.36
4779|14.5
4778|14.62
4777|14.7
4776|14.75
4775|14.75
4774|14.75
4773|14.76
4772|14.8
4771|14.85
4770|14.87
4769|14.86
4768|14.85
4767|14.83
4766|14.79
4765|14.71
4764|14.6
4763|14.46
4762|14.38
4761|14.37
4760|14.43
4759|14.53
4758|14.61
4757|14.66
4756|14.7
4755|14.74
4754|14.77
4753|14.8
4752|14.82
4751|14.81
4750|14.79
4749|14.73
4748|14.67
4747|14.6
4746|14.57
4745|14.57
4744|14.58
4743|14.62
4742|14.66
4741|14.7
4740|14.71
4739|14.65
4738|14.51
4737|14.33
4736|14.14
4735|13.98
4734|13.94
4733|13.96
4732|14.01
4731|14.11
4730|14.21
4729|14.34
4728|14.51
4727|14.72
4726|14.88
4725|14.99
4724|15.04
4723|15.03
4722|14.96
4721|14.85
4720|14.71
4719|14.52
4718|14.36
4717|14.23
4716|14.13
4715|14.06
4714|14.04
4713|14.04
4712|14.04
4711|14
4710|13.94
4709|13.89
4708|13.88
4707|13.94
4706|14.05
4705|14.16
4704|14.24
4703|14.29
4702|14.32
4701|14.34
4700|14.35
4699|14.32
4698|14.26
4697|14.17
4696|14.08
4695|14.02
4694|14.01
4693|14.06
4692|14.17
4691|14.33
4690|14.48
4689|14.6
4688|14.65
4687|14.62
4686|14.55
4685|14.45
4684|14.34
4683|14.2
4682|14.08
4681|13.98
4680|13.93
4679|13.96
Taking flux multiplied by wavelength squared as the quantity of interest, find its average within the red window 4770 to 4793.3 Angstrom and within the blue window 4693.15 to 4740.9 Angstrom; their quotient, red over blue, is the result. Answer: 1.0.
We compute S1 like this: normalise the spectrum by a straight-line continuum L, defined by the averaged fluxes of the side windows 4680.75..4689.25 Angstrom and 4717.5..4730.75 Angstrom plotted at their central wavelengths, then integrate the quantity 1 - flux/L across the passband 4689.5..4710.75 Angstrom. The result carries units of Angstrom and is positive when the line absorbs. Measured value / 0.51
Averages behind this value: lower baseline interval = 14.4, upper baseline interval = 14.7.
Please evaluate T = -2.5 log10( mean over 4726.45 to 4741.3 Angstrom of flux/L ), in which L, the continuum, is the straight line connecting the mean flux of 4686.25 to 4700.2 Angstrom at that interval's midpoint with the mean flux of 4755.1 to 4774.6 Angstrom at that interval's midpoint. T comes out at 0.01 mag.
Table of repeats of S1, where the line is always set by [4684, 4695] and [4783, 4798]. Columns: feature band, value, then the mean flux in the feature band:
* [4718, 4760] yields -0.6 Angstrom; 14.6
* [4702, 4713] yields 0.2 Angstrom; 14.1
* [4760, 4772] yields -0.2 Angstrom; 14.7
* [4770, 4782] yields -0.2 Angstrom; 14.6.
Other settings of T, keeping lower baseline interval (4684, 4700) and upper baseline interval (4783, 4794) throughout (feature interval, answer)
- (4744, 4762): -0.02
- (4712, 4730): -0.02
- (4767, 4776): -0.04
